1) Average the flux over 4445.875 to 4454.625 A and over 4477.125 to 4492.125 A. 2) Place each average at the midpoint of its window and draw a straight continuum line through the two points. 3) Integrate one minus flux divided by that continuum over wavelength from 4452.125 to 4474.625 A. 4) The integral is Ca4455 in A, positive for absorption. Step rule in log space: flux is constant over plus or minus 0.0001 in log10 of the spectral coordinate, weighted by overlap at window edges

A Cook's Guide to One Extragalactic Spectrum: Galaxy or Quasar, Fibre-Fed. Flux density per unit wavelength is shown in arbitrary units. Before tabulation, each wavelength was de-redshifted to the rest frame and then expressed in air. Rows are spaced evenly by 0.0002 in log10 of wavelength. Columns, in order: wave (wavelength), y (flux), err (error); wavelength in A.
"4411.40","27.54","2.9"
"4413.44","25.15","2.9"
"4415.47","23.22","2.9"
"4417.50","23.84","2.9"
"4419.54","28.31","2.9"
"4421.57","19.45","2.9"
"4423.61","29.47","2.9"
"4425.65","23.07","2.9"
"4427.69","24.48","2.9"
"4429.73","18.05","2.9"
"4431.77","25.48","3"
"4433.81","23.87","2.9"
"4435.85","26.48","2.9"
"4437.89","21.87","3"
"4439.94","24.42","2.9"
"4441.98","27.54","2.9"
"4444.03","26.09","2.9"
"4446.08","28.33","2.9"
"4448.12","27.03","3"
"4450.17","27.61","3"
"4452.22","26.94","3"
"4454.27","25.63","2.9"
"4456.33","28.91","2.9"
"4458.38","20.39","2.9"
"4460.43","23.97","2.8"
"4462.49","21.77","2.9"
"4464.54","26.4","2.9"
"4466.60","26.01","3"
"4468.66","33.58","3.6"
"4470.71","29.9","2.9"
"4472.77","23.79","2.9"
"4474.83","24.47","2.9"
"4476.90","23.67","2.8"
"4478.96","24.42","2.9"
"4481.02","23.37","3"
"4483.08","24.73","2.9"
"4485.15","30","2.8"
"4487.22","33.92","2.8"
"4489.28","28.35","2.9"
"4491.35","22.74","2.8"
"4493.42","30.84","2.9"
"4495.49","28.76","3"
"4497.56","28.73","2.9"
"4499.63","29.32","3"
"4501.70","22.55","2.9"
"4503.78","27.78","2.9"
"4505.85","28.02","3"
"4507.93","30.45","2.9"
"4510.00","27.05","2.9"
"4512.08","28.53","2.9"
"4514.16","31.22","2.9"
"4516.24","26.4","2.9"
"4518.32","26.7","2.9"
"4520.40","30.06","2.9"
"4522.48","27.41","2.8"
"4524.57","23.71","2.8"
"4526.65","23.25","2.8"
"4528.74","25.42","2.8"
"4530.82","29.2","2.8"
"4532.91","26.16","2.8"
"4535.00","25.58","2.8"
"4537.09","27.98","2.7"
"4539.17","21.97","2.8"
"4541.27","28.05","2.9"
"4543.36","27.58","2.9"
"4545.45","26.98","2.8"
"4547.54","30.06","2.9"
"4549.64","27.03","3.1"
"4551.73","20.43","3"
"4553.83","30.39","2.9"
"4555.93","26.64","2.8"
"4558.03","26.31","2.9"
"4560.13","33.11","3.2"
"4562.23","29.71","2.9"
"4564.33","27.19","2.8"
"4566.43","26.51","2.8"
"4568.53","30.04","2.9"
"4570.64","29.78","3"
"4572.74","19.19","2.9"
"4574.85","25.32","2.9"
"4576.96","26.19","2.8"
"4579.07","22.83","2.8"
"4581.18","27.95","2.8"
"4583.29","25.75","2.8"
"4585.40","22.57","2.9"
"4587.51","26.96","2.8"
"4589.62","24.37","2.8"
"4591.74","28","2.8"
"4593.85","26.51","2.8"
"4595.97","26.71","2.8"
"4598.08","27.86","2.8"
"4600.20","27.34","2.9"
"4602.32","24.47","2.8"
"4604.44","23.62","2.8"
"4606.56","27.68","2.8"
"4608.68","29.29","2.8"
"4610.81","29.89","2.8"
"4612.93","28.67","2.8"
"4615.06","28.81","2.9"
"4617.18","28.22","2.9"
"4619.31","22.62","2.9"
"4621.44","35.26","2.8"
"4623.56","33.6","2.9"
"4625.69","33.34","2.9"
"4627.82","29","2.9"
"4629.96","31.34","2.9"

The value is 0.8 A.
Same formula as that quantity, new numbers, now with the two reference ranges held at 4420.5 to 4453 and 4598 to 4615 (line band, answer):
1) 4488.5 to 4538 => -2.4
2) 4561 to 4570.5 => -0.6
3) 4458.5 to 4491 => -1.0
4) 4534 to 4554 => 0.1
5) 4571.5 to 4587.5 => 1.5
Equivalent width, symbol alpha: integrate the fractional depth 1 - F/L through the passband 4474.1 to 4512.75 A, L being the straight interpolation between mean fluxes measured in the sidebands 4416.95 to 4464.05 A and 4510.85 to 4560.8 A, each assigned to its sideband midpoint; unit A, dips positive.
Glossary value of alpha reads -1.7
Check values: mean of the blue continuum 24.9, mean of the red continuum 27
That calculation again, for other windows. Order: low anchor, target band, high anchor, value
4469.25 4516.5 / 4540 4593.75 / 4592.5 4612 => 0.9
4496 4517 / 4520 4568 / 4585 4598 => 0.4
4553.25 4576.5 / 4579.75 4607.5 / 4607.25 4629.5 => 2.6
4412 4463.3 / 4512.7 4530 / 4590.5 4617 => -0.5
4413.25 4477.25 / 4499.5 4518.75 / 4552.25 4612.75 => -1.3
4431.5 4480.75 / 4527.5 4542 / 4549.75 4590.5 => 0.0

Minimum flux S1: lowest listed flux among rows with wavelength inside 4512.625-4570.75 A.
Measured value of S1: 20.43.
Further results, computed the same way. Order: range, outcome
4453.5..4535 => 20.39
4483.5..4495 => 22.74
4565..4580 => 19.19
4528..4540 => 21.97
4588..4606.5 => 23.62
